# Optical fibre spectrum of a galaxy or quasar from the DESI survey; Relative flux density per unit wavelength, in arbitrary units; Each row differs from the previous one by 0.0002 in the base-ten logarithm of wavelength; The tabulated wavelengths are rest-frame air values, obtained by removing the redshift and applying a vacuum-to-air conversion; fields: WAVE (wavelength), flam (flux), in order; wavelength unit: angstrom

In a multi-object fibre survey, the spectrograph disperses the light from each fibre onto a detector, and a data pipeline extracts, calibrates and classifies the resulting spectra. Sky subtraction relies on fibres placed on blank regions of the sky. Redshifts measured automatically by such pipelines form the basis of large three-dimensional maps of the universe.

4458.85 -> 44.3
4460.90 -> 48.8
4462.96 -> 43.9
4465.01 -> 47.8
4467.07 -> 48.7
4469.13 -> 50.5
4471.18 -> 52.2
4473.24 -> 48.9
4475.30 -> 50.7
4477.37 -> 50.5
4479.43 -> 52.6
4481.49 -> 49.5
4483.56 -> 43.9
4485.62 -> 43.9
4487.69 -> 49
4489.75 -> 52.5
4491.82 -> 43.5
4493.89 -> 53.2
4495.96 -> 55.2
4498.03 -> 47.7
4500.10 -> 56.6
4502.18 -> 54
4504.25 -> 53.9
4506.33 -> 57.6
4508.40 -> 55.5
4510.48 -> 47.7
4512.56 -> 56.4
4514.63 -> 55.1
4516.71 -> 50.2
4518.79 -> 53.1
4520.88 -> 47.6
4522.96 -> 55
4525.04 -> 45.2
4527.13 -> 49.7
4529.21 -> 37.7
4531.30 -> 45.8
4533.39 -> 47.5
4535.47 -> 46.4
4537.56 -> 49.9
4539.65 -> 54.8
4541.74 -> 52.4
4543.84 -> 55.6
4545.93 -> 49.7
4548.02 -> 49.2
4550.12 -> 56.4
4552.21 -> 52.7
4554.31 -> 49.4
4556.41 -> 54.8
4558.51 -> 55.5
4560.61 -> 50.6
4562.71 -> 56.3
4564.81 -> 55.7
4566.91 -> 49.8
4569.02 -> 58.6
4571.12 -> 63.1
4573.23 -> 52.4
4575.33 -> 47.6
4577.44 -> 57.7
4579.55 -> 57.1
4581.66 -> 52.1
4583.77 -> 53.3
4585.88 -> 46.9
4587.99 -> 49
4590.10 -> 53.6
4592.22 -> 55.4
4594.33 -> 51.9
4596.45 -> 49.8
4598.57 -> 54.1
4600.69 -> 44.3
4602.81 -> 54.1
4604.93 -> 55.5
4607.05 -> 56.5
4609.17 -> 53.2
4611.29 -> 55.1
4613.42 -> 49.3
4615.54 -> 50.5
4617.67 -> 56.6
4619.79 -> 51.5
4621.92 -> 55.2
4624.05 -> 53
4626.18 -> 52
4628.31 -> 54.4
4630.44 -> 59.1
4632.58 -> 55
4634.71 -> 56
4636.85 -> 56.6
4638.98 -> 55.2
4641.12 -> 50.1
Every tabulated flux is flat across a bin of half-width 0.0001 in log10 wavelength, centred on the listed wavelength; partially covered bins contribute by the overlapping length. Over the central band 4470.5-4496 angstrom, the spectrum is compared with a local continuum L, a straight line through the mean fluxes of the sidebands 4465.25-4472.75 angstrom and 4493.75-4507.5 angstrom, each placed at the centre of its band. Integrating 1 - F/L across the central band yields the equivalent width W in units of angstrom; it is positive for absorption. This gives 1.2 angstrom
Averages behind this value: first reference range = 50.1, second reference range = 54.1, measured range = 49.4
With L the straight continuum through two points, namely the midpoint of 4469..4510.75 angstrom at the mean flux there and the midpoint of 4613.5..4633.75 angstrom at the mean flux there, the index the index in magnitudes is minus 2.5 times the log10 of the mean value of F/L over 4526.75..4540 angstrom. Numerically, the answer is 0.110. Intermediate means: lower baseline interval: 51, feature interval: 46.9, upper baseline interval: 53.9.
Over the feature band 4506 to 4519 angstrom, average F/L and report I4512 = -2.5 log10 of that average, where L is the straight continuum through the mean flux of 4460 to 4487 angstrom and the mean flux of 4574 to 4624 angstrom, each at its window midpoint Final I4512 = -0.077 mag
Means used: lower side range 48.6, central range 53.5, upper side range 52.6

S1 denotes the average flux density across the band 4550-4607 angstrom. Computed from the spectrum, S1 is 53.3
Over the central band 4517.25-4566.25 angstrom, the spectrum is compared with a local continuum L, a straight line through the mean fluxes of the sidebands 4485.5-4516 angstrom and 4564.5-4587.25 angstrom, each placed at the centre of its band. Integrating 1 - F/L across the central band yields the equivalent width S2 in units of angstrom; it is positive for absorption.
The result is 2.13 angstrom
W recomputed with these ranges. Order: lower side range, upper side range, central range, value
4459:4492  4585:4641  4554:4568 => -0.5 angstrom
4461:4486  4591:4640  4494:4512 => -1.4 angstrom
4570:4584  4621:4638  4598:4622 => 0.9 angstrom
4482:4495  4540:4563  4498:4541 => -0.6 angstrom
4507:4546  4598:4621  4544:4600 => -1.6 angstrom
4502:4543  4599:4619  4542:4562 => -0.5 angstrom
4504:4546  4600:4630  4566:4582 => -0.9 angstrom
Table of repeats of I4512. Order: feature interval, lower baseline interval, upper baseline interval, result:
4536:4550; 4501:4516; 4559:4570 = 0.05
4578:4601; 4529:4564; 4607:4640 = 0.02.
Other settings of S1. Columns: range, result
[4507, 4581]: 52.1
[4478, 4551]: 50.7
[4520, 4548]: 49.1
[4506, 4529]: 51.4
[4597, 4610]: 52.8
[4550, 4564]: 53.5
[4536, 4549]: 51.7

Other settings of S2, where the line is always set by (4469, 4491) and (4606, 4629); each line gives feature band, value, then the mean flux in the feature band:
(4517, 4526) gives 0.1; 50.3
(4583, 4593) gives 0.2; 51.5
